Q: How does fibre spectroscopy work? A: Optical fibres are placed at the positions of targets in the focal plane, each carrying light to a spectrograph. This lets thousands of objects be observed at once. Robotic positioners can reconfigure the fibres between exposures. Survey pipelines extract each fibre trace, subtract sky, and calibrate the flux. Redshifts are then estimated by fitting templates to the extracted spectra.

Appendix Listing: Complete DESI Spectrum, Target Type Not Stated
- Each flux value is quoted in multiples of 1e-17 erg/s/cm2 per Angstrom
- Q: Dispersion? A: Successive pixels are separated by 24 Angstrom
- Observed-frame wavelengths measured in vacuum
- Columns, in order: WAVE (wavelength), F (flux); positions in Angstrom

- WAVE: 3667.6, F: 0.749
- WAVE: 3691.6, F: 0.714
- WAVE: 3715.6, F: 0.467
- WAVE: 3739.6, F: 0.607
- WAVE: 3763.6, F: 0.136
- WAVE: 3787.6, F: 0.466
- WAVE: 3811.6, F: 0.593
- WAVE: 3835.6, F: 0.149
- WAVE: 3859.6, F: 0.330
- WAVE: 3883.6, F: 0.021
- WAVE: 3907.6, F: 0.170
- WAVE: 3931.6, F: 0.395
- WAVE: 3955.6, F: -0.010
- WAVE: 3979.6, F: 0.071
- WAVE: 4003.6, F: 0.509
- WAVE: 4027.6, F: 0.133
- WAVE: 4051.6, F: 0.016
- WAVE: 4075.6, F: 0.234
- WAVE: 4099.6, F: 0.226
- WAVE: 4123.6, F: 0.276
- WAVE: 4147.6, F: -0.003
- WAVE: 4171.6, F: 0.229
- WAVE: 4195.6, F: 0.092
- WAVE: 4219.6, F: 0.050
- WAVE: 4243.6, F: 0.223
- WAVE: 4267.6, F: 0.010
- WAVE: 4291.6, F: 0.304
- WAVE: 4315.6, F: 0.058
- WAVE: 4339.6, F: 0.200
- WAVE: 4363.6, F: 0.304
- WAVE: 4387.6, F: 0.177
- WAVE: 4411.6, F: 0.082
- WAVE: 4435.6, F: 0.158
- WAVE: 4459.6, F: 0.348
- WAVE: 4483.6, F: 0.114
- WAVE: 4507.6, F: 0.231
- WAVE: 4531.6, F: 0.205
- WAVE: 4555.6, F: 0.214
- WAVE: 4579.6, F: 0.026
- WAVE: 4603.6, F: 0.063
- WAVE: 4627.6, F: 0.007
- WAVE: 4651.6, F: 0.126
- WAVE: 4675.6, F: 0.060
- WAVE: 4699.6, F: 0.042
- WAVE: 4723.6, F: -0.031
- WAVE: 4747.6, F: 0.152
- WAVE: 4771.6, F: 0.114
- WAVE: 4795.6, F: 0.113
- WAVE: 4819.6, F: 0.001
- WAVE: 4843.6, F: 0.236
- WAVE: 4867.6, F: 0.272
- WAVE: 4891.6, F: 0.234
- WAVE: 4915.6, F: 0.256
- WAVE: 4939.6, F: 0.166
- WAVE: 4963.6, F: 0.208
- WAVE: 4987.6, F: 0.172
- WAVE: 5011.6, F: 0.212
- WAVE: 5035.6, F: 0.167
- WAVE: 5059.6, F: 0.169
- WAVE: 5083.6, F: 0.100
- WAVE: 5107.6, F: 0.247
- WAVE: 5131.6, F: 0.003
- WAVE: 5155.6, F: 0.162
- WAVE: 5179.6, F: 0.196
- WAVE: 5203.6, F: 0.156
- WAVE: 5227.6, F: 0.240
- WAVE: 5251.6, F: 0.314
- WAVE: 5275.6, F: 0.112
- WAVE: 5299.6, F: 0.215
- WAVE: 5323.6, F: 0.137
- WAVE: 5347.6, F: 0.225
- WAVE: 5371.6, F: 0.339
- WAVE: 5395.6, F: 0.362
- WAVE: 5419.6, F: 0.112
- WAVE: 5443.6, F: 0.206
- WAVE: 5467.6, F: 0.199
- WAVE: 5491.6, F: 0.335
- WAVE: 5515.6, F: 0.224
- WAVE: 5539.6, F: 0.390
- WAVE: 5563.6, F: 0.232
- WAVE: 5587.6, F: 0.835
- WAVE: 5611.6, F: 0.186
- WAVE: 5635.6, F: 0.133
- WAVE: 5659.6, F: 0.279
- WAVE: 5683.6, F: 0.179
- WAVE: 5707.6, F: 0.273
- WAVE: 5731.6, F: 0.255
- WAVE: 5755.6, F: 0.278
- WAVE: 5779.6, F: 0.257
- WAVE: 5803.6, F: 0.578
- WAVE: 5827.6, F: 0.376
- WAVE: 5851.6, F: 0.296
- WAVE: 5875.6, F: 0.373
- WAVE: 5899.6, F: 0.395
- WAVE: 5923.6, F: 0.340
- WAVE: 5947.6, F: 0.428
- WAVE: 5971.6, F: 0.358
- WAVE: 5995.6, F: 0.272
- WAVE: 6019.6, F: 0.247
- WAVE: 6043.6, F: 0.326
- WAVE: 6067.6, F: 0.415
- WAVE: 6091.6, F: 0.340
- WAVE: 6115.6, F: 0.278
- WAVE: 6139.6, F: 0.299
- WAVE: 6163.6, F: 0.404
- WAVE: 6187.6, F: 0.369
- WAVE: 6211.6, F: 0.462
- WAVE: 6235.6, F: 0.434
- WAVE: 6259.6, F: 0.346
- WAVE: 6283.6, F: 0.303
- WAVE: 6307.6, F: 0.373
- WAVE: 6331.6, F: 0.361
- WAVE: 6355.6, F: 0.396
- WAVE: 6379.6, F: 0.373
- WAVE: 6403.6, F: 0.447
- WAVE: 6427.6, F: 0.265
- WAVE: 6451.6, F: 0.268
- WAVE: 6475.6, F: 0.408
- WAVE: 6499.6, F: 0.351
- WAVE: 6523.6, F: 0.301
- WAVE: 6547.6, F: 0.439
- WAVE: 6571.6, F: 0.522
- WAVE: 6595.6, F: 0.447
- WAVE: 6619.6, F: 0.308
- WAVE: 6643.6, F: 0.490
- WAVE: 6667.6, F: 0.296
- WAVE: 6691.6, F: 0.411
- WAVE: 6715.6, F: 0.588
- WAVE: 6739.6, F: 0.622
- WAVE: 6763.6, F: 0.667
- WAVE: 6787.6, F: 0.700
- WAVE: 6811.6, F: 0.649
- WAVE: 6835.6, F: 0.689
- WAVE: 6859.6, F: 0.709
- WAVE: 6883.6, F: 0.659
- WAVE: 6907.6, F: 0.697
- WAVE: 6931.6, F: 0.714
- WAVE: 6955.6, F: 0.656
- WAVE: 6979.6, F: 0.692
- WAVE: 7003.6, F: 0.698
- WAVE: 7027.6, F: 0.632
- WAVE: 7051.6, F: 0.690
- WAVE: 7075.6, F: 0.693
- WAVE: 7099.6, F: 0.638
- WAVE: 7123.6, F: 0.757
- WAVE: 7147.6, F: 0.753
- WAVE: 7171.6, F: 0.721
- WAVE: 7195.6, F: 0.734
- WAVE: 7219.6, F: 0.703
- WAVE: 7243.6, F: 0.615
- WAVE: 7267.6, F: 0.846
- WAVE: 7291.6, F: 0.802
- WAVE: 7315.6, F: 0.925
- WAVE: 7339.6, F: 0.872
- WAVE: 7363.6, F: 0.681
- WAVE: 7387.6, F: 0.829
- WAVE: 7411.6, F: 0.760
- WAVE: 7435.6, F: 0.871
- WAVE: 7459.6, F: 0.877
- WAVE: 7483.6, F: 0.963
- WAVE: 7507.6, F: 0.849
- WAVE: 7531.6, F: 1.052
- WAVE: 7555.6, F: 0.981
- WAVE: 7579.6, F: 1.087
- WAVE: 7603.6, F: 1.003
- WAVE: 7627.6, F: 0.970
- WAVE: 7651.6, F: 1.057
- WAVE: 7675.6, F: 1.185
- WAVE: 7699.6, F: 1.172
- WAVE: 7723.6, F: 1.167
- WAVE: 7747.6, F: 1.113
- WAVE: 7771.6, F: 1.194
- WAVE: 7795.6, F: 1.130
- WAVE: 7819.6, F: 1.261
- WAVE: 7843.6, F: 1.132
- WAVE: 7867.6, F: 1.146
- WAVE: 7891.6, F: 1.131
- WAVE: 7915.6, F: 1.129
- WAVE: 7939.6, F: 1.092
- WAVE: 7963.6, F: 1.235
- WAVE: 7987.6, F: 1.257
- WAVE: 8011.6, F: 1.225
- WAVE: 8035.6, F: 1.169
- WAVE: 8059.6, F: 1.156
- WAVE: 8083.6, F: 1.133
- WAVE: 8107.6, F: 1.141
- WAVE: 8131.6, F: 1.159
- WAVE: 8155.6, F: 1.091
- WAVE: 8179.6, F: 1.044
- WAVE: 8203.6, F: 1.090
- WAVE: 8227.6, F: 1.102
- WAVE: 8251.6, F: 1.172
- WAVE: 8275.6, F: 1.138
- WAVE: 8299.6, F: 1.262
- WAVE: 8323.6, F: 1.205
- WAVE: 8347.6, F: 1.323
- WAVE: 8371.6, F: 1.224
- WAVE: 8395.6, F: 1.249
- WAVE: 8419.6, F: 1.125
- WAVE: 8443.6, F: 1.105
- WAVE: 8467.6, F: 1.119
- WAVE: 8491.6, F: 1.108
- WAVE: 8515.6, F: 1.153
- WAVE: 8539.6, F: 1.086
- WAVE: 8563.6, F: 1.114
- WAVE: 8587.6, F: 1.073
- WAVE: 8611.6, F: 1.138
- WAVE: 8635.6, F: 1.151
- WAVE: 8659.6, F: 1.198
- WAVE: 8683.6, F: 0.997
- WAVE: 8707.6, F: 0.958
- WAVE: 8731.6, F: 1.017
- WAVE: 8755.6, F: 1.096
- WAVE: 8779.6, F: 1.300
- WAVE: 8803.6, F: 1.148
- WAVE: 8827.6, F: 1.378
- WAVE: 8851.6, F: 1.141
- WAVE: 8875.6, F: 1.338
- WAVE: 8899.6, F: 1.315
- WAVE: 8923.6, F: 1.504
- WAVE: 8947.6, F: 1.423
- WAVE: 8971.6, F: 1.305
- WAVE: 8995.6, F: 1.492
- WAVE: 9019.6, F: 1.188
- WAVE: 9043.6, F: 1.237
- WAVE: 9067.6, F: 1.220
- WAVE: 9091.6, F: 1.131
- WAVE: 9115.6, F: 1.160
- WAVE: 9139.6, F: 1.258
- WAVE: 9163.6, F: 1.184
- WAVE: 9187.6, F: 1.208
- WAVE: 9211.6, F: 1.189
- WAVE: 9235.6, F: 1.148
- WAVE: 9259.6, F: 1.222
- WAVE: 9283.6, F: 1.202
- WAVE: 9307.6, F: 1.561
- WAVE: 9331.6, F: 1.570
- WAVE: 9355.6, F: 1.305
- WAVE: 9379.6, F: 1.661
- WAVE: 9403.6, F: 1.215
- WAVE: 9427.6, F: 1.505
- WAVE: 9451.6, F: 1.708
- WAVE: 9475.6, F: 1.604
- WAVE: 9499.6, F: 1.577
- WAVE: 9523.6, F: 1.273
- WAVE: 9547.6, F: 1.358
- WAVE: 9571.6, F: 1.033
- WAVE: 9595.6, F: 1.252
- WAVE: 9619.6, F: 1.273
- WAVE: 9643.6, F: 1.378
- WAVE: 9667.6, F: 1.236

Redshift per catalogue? 0.68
